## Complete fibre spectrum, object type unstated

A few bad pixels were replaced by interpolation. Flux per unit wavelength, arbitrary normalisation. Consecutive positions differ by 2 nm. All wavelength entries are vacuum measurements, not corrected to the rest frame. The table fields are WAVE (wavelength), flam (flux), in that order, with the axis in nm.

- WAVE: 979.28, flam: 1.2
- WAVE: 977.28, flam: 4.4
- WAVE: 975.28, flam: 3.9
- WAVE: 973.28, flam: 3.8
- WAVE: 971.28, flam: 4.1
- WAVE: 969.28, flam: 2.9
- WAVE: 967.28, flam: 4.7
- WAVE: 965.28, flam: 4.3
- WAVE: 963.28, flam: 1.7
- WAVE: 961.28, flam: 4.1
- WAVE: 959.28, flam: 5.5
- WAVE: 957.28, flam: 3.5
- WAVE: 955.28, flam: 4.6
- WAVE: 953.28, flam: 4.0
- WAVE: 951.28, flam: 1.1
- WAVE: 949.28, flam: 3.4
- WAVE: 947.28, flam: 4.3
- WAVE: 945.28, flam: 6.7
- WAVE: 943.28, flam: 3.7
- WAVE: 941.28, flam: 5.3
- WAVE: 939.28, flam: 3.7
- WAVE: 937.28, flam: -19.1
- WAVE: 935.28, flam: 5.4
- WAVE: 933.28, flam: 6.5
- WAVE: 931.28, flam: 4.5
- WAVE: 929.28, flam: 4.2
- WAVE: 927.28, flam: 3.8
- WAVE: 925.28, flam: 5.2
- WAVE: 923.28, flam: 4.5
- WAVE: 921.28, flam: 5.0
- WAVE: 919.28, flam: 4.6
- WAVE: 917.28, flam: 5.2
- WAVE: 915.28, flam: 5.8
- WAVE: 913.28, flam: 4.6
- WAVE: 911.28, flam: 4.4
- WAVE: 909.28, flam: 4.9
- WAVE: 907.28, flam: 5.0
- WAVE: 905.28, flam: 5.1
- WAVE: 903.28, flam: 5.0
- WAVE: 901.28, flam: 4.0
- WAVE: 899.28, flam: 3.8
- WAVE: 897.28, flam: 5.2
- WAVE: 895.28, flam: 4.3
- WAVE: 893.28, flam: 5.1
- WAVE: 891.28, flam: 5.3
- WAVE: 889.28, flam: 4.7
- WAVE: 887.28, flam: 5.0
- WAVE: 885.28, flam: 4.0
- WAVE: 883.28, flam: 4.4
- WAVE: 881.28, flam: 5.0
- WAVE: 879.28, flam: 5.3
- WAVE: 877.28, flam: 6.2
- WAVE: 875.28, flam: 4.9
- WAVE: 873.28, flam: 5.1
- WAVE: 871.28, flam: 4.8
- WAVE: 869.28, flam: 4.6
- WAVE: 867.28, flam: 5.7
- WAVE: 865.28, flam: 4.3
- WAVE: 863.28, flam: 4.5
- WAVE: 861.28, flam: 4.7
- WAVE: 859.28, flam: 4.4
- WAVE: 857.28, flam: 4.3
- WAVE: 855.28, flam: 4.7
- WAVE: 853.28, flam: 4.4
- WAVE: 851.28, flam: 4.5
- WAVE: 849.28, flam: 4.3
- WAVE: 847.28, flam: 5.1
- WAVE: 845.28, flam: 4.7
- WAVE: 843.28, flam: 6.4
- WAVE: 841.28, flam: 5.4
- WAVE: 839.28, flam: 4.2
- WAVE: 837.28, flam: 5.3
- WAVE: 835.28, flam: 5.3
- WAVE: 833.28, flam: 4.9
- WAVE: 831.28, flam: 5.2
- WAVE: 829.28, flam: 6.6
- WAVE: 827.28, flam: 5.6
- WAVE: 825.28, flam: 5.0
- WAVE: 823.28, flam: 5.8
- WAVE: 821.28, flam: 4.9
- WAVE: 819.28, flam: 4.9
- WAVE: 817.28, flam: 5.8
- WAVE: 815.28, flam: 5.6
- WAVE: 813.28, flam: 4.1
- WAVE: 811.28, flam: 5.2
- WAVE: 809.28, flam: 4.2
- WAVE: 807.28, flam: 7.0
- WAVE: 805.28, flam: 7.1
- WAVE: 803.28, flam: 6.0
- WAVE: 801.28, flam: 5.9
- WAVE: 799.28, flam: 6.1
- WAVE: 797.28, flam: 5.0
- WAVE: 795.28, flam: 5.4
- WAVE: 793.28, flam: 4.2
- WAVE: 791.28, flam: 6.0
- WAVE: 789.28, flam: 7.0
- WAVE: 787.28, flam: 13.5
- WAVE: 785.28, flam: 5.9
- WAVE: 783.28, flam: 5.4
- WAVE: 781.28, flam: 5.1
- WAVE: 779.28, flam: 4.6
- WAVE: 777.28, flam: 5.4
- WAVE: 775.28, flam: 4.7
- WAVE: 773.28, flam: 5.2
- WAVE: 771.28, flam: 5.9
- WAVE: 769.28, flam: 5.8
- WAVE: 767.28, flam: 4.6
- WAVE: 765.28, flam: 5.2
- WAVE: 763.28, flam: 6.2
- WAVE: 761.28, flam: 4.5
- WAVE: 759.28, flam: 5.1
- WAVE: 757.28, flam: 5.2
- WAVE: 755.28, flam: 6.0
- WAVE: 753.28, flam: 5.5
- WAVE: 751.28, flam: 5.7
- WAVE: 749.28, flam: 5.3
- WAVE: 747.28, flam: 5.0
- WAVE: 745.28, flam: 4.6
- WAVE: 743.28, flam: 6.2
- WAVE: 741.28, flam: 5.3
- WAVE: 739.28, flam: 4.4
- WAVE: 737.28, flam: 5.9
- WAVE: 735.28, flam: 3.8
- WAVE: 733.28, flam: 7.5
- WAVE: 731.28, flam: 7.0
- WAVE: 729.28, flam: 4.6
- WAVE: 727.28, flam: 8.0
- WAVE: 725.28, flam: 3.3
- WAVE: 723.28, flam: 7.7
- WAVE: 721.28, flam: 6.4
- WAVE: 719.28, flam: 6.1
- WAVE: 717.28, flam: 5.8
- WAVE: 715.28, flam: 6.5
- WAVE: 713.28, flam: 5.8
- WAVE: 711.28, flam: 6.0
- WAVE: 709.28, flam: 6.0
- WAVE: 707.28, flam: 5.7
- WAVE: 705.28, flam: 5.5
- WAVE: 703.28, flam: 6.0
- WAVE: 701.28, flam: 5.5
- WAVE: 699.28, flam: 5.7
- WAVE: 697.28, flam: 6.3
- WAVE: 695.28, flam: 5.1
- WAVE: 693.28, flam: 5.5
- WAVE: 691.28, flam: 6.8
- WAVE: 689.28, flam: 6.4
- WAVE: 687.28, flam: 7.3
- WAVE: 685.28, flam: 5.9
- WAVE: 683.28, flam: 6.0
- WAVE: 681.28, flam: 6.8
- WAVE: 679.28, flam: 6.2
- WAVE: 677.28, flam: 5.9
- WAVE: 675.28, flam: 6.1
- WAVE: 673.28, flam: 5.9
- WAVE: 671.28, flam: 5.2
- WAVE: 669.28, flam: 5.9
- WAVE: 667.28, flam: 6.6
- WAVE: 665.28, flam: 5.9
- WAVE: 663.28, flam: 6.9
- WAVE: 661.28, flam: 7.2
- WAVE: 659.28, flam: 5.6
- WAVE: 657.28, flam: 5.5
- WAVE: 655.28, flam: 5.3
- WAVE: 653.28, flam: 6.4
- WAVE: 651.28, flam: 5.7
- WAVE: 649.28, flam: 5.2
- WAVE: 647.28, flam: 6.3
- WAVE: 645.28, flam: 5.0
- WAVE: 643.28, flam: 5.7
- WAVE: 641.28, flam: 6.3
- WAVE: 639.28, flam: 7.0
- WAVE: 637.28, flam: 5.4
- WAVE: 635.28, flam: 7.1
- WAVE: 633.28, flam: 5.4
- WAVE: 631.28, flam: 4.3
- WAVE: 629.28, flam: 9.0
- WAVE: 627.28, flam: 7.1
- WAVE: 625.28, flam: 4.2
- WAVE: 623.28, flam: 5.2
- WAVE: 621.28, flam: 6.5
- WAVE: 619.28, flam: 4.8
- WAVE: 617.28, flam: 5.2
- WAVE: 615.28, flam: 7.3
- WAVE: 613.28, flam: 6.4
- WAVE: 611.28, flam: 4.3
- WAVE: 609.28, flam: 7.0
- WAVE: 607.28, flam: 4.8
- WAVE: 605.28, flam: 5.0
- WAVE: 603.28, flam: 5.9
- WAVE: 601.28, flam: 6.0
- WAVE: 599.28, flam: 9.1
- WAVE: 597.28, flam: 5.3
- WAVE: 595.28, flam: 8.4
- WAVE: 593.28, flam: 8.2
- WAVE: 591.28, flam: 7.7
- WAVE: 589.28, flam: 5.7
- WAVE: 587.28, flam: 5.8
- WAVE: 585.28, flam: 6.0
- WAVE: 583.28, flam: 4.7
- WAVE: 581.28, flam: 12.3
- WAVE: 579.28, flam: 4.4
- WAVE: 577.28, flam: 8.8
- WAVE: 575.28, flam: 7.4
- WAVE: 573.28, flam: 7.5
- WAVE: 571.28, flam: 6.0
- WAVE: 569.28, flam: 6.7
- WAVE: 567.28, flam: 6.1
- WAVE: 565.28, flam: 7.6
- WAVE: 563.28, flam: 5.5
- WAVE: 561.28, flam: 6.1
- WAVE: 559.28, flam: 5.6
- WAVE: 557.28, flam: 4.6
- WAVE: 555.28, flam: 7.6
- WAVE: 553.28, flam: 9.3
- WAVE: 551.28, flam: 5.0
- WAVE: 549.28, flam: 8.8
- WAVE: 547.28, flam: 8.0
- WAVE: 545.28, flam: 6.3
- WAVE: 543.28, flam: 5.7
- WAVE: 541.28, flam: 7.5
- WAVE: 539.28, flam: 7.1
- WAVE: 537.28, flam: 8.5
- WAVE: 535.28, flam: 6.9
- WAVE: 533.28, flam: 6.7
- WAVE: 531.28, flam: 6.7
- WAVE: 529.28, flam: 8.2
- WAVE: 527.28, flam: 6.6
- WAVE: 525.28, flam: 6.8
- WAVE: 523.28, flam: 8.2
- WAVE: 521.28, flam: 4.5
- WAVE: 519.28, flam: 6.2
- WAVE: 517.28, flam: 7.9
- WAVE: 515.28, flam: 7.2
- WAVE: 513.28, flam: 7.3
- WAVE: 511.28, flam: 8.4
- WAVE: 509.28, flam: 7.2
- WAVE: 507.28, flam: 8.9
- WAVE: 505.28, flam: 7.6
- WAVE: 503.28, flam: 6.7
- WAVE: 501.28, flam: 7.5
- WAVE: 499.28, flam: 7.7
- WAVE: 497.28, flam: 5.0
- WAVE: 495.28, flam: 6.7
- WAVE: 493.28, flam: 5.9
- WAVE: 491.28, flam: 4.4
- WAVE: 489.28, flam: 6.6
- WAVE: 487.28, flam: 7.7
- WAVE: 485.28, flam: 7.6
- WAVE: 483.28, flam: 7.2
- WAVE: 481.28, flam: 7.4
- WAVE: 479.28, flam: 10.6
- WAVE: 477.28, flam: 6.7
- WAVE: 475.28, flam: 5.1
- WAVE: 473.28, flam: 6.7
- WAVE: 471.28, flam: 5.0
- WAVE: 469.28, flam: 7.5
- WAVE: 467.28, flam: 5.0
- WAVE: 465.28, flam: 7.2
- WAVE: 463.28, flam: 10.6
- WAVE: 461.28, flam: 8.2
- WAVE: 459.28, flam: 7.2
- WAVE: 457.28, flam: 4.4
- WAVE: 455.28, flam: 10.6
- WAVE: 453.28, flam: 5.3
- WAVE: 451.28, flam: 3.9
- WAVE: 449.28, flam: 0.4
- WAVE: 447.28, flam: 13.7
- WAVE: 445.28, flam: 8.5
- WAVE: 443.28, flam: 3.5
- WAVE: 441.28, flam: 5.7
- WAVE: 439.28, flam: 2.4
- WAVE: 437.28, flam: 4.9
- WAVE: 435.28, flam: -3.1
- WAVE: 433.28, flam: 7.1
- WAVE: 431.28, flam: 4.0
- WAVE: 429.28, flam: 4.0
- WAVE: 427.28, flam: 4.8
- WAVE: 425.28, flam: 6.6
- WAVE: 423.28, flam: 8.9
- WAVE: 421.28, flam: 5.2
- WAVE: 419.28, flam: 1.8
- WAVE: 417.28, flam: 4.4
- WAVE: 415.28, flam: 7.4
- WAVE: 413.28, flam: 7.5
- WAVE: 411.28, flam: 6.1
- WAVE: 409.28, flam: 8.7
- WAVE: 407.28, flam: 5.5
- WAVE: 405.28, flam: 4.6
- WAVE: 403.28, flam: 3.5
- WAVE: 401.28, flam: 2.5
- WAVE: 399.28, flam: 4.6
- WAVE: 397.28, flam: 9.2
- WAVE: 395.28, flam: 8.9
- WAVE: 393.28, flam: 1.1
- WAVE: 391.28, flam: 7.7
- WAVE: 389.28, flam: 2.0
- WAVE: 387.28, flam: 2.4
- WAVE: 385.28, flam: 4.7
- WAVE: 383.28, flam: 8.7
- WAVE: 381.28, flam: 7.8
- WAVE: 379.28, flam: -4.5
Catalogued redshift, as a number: 0.20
